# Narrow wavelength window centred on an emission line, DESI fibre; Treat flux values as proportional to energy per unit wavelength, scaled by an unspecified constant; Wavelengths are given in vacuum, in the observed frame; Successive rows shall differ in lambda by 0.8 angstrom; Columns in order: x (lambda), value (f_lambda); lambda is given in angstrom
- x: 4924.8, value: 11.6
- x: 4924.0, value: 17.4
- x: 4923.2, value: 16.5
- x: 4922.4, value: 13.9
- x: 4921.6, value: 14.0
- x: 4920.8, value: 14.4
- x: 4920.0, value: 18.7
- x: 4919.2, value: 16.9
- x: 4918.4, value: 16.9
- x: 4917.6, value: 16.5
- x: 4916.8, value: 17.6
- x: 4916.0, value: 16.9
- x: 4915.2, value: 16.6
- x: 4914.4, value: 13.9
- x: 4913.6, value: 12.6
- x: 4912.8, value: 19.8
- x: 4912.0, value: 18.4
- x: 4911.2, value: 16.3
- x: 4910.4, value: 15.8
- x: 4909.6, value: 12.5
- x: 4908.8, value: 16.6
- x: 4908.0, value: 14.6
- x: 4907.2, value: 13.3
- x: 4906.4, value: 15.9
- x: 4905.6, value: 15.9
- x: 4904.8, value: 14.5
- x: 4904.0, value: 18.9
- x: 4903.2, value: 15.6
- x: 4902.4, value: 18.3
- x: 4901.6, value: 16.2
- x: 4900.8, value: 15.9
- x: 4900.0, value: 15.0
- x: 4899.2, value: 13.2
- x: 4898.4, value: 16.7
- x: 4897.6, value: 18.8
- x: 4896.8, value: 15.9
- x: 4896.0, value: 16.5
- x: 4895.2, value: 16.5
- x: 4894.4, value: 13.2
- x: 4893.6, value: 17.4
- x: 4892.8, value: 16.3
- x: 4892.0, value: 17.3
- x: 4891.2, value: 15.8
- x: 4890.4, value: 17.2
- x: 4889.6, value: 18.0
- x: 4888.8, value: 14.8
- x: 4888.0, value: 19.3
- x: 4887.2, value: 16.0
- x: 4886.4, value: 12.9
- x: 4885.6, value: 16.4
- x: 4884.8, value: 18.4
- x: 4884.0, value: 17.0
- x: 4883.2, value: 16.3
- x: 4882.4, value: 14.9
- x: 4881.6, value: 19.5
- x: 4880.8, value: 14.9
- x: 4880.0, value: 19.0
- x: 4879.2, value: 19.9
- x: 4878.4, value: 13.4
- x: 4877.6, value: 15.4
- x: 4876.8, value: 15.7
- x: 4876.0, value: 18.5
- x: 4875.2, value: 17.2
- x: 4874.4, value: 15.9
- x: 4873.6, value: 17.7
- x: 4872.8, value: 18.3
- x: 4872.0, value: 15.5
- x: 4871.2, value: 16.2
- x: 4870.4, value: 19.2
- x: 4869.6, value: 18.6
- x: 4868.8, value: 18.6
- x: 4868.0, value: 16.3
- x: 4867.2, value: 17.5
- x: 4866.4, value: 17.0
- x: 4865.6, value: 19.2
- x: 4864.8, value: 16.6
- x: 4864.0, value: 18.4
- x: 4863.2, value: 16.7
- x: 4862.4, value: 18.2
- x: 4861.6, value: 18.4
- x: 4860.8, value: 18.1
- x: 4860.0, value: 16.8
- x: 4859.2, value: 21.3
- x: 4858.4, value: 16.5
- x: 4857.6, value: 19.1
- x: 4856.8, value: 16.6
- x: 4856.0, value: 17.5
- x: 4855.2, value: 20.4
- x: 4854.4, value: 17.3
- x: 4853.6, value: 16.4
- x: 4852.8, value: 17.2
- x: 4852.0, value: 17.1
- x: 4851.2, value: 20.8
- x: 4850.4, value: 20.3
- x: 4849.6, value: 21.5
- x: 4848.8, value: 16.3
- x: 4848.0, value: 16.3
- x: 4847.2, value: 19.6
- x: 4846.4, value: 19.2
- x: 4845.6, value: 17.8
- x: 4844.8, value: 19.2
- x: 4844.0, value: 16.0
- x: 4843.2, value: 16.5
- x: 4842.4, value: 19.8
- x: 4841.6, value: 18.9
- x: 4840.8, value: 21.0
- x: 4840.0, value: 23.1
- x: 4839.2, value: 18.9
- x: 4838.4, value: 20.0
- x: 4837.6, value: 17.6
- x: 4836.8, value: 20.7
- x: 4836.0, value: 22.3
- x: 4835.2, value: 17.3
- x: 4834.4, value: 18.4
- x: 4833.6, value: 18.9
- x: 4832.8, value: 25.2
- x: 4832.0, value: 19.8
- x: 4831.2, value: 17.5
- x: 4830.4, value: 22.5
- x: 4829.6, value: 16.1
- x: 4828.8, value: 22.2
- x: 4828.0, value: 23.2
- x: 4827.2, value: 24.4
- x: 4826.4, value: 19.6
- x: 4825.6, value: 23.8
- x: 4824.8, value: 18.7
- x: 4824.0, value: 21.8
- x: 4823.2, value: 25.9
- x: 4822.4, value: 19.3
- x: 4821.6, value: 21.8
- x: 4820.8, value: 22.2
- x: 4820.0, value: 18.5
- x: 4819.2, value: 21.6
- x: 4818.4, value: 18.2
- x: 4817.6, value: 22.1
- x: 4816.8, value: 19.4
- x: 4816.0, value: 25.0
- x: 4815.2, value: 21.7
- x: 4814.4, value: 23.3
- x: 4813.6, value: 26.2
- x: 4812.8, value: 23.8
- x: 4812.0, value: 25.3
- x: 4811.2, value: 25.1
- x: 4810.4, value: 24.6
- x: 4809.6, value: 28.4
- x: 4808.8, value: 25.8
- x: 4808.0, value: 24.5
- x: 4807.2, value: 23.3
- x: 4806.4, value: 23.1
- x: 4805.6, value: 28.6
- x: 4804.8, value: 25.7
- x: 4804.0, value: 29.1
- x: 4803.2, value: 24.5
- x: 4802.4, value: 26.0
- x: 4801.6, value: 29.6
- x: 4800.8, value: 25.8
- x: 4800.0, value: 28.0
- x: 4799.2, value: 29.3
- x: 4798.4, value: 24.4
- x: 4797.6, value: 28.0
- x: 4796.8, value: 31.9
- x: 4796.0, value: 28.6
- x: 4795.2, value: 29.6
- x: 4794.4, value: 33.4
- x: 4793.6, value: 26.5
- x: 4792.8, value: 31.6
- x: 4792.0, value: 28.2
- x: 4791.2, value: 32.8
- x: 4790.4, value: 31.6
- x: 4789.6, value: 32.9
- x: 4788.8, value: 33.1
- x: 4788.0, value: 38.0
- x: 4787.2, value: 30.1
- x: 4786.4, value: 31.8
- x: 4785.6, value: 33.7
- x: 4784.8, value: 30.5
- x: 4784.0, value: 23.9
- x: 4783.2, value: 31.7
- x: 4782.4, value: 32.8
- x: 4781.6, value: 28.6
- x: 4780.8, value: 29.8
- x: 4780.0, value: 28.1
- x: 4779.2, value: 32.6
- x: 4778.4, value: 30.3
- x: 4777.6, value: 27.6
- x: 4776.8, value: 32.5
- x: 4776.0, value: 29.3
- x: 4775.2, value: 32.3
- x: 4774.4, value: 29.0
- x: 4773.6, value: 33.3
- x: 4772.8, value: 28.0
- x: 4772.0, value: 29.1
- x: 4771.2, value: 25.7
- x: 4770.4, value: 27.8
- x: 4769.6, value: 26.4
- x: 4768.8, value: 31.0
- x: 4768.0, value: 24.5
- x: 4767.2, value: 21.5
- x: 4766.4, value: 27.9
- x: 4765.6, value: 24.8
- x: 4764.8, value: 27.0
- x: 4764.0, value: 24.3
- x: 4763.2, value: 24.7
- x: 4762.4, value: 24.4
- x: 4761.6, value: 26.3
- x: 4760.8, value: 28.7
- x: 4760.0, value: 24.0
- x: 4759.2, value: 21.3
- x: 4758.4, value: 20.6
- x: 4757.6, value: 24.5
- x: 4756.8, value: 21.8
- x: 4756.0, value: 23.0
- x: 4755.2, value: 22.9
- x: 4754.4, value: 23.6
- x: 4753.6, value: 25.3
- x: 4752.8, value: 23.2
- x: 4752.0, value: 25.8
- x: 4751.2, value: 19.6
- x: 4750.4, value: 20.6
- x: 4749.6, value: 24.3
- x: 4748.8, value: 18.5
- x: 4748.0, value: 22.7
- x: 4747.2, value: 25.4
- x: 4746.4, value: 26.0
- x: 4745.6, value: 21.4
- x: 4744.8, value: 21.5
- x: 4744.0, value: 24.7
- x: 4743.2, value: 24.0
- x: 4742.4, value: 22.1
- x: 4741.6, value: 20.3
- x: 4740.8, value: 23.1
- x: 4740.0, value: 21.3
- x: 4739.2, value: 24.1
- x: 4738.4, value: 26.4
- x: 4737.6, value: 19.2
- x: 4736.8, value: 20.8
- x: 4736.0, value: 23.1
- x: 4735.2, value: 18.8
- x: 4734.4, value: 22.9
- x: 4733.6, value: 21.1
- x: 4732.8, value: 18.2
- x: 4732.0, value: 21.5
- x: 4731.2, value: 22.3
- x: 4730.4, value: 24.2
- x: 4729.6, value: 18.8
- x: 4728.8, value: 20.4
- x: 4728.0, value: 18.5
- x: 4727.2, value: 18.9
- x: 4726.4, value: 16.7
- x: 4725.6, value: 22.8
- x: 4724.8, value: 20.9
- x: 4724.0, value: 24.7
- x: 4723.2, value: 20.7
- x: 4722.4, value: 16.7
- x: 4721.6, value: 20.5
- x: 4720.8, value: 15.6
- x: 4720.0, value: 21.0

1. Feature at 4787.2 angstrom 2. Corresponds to C III] 1909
